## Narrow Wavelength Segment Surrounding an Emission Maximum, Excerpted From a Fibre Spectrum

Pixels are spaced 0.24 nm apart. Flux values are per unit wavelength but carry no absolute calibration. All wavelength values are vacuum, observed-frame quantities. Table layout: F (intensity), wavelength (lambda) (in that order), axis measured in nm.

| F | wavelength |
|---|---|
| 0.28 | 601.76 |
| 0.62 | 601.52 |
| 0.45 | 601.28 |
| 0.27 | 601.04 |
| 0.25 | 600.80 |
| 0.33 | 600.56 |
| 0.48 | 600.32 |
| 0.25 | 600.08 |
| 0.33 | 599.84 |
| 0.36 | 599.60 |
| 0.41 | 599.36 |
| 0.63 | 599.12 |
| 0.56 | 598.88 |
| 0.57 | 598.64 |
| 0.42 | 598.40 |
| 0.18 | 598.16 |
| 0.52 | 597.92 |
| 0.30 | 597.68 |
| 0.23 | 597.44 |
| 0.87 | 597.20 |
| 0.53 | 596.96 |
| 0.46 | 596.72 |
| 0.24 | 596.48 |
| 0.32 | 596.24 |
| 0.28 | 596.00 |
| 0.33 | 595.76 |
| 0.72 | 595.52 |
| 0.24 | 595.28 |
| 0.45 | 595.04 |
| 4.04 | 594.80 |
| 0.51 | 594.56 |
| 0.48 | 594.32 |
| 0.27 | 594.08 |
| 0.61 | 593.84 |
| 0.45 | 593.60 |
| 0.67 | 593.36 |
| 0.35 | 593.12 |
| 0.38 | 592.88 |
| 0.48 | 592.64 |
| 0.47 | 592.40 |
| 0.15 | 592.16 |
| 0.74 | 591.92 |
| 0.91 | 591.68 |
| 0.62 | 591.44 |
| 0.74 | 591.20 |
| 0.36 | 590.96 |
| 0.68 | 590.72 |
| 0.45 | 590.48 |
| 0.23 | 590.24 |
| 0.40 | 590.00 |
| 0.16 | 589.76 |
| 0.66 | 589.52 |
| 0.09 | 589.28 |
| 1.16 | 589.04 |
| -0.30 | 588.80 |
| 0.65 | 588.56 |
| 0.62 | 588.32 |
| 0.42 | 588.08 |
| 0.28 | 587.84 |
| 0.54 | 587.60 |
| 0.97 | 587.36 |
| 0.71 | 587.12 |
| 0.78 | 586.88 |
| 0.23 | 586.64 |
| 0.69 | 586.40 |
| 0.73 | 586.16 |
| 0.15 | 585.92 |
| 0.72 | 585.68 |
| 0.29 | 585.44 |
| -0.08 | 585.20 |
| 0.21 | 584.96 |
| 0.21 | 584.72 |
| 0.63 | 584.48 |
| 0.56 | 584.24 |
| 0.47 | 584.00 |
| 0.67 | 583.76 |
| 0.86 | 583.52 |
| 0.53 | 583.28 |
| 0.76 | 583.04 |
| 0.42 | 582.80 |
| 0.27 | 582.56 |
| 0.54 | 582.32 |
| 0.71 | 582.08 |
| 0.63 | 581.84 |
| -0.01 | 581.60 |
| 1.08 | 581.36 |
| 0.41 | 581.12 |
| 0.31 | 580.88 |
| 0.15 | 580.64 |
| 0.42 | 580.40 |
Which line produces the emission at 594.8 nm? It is H-beta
